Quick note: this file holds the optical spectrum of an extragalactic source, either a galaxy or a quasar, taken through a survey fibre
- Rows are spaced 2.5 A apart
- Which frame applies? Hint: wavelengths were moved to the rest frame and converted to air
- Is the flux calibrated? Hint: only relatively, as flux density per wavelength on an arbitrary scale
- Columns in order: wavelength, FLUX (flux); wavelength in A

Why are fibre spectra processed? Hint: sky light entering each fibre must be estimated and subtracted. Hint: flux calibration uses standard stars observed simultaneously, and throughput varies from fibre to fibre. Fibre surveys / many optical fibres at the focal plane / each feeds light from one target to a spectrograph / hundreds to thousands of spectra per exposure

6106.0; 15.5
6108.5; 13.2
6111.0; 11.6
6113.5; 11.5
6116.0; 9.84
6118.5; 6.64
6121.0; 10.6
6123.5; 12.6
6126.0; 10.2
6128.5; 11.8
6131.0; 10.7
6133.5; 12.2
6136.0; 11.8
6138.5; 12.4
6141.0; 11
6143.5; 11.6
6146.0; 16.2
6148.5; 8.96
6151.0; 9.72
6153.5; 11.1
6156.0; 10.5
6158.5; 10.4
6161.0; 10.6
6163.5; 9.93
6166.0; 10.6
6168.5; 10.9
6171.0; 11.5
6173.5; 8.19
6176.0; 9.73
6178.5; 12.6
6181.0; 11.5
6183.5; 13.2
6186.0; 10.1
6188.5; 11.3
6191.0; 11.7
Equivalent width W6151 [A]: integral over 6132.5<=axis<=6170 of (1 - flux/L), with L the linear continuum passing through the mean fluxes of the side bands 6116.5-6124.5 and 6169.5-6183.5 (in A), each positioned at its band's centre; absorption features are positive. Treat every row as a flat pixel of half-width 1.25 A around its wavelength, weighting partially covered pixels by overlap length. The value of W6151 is -2.7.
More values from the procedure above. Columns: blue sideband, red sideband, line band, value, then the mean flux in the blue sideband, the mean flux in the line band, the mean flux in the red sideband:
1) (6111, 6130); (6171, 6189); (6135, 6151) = -1.7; 10.5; 11.8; 11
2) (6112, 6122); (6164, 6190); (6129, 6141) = -2.0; 9.67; 11.7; 10.9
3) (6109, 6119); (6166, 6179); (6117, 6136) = -0.6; 10.4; 10.7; 10.5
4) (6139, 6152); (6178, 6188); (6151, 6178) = 3.0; 11.6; 10.4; 11.8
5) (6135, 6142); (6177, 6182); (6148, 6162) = 1.9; 11.8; 10.3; 12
